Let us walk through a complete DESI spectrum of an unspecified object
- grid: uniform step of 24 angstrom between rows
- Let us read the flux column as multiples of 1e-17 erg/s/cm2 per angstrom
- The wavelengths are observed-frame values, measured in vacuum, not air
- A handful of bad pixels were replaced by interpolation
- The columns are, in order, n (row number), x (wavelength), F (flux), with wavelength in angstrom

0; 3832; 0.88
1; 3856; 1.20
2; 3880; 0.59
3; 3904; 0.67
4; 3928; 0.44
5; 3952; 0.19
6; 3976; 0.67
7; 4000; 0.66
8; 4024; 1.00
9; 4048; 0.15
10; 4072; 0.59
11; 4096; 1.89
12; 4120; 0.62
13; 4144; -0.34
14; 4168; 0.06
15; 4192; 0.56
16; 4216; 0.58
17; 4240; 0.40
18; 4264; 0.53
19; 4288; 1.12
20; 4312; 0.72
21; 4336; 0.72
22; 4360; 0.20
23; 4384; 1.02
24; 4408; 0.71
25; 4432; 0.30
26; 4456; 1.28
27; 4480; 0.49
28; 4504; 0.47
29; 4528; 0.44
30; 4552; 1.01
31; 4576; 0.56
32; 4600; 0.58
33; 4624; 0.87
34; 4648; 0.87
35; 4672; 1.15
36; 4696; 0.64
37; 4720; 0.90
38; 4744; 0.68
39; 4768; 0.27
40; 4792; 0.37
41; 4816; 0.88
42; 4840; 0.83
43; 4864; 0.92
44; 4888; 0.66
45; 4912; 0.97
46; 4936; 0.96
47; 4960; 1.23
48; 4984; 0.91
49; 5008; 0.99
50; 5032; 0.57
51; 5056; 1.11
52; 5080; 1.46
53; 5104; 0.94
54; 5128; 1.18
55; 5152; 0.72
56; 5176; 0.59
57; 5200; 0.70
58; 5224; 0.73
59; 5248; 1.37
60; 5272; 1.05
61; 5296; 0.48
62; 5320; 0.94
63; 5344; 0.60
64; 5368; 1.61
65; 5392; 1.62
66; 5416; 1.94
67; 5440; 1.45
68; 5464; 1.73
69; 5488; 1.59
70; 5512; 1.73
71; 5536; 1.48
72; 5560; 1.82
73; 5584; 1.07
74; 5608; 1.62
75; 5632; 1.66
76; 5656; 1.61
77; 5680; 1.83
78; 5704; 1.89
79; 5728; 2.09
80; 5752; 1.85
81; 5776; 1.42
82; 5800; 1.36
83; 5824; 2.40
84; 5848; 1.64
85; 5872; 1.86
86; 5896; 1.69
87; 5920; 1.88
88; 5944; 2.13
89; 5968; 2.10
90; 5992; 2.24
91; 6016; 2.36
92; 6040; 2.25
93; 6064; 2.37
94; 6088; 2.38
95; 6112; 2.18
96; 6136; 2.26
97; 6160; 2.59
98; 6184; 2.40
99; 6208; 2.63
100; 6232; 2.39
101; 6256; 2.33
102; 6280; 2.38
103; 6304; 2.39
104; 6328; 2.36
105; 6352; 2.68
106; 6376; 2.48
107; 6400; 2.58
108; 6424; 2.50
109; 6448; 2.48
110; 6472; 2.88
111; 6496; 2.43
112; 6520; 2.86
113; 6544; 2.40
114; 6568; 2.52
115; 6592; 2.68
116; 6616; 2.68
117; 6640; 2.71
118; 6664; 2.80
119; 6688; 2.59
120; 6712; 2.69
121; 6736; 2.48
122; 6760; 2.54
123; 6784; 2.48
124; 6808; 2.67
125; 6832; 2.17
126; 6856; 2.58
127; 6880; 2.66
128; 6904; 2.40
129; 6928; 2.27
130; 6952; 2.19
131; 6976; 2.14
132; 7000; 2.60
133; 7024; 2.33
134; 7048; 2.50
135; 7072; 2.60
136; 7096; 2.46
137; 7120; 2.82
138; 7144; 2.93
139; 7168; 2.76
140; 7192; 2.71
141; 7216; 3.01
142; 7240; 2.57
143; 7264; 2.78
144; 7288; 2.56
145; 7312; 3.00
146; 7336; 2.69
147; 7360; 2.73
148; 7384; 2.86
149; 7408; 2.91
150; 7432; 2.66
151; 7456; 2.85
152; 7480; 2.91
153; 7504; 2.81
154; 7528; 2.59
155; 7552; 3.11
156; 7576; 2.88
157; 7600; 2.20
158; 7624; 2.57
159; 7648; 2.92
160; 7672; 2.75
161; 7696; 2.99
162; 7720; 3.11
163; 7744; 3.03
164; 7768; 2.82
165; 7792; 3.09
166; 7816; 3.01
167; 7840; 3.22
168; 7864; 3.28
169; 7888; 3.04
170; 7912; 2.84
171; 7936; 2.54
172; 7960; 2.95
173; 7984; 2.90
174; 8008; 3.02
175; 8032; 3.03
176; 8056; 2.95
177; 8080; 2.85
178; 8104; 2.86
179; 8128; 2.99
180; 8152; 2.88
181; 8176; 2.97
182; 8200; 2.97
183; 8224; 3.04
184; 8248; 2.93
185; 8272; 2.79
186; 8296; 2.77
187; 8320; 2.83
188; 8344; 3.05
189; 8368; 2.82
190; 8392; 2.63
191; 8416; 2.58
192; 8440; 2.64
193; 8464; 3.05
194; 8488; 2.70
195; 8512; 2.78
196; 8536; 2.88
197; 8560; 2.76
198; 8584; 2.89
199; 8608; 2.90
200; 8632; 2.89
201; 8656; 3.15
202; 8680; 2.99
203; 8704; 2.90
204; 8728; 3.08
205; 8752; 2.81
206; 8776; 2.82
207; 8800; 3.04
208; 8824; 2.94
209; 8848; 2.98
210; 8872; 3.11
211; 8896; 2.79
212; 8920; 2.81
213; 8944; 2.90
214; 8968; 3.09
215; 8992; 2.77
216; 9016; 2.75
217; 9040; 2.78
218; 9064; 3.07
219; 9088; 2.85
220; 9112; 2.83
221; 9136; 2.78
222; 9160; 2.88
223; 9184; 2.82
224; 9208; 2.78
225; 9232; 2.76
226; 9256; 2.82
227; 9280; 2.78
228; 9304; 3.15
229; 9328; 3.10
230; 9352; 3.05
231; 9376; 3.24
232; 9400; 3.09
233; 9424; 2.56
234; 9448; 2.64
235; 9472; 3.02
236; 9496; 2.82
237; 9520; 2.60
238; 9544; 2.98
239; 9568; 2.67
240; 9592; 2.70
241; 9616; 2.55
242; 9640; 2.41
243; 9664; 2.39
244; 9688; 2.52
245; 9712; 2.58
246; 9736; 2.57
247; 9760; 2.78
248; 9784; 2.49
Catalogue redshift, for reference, 0.35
